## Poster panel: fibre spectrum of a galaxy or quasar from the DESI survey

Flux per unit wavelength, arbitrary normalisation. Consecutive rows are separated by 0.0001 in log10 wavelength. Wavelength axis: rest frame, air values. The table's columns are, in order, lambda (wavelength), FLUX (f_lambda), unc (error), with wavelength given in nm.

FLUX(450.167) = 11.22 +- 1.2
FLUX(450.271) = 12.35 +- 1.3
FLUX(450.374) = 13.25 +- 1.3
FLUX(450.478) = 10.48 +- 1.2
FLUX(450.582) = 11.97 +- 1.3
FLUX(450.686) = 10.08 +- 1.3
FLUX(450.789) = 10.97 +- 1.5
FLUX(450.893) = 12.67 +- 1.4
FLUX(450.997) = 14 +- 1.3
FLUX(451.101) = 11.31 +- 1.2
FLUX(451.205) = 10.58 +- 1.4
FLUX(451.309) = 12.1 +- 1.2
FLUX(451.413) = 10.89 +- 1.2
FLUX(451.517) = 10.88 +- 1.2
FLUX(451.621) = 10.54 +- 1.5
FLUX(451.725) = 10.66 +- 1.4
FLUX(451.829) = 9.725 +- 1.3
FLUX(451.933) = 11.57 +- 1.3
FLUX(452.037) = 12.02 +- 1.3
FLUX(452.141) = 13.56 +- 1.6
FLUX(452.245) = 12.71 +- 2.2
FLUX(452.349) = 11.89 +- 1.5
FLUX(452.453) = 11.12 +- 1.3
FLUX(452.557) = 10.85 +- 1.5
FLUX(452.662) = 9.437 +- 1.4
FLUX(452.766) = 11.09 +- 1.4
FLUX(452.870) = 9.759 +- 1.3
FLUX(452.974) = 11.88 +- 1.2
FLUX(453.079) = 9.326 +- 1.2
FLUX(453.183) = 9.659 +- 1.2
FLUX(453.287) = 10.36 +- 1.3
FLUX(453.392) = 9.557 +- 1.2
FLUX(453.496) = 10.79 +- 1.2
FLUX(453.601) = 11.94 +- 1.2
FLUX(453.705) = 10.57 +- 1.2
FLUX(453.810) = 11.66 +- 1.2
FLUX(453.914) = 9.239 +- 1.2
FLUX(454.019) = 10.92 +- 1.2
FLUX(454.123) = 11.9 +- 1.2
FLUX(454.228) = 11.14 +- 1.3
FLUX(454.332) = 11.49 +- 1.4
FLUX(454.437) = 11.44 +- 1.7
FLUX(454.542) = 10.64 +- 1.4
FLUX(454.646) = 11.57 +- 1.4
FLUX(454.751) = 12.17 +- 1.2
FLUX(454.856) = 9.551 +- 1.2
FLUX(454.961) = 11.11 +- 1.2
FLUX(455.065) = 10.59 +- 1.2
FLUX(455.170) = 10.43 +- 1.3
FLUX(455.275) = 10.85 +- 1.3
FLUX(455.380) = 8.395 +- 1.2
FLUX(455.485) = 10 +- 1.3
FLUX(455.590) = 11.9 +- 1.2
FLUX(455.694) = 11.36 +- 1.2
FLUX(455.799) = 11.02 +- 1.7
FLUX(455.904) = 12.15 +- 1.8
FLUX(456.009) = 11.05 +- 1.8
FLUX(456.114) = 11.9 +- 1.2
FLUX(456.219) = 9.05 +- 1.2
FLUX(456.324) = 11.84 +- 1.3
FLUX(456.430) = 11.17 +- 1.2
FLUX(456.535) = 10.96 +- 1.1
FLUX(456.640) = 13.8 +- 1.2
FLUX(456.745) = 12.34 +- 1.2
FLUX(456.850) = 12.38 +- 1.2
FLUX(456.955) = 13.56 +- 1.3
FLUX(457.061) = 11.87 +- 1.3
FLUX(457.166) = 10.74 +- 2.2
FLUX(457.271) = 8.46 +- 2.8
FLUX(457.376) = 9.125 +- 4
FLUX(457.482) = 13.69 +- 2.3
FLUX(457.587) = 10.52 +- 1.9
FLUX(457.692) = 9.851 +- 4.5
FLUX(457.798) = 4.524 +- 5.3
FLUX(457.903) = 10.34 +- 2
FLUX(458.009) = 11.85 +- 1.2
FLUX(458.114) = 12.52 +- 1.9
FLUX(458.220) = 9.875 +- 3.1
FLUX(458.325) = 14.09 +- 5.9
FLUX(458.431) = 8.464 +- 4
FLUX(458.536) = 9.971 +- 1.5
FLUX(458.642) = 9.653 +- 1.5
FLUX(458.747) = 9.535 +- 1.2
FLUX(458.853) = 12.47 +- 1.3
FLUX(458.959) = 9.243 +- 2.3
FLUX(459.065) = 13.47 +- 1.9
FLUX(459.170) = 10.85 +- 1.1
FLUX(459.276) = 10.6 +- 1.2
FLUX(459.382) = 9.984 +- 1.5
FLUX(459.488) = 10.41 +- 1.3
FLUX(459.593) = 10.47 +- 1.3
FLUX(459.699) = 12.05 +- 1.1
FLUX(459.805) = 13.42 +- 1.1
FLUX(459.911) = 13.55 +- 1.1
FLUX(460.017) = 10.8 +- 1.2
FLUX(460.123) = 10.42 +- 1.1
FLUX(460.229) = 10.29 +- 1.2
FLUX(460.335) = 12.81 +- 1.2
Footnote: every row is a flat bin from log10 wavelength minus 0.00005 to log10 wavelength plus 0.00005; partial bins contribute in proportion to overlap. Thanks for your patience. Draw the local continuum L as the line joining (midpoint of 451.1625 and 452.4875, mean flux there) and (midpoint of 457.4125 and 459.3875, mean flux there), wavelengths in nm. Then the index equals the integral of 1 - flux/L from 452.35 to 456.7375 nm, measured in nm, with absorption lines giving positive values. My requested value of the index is 0.07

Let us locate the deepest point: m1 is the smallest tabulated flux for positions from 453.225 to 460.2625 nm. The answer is 4.524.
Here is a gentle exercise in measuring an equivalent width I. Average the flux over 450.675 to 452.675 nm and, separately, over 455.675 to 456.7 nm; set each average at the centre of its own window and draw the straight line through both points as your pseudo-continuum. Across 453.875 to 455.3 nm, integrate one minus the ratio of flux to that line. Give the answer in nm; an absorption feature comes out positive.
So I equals 0.06 nm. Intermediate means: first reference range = 11.4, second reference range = 11.4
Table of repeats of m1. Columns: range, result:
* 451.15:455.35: 9.239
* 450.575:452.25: 9.725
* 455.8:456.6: 9.05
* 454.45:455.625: 8.395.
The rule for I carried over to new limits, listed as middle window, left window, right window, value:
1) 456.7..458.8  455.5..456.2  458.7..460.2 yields 0.12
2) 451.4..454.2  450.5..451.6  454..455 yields 0.11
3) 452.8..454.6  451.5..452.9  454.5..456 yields 0.05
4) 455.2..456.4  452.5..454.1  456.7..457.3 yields 0.05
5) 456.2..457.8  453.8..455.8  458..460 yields -0.01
